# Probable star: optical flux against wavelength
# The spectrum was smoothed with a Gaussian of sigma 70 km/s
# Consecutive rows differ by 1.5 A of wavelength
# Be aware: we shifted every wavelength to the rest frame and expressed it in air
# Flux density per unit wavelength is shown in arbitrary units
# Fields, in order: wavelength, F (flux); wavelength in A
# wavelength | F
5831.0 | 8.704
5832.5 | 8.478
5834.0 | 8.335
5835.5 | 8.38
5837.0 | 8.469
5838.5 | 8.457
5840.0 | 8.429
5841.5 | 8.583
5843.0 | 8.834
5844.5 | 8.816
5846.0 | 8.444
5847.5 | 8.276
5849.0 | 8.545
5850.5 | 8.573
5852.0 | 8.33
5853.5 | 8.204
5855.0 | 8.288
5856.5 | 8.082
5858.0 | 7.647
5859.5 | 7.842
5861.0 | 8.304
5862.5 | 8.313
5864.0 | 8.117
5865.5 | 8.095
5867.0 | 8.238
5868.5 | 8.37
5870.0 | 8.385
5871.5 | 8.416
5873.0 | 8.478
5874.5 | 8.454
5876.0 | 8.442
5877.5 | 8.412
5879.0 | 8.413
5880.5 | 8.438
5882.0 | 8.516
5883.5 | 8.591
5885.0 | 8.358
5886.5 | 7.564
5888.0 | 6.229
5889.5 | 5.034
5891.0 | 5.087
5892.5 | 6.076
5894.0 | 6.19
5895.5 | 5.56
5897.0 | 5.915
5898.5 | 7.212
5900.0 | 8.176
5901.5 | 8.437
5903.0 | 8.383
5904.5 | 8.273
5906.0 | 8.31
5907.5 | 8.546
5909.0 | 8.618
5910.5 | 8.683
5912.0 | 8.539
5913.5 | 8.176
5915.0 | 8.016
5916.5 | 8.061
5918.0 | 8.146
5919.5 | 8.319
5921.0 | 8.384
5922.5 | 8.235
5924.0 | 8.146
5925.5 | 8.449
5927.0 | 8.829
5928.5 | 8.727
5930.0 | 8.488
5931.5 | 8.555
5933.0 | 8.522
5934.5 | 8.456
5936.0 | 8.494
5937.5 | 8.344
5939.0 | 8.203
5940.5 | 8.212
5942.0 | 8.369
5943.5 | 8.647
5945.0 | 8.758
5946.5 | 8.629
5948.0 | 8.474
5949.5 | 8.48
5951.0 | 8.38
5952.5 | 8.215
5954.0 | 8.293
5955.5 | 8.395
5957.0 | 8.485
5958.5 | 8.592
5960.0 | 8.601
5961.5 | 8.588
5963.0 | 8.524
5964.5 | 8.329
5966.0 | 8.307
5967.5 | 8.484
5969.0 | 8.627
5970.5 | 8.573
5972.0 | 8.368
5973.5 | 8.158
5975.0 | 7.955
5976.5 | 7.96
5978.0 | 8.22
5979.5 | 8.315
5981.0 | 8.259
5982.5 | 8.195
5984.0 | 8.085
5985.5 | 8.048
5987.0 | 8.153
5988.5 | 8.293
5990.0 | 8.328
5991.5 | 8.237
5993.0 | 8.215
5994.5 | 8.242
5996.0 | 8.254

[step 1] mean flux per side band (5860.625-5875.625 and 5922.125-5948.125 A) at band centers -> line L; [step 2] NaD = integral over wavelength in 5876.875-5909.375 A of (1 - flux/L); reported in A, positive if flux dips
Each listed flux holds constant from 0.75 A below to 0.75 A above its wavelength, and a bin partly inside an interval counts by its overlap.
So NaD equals 3.6 A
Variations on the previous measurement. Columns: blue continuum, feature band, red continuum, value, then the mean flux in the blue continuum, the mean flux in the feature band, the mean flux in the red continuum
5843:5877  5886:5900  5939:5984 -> 3.6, 8.32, 6.18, 8.38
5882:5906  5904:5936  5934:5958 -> -2.7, 7.09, 8.41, 8.43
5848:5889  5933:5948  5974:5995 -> -0.5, 8.19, 8.46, 8.18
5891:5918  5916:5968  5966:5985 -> -3.0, 7.65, 8.43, 8.27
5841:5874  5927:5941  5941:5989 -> -0.2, 8.33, 8.47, 8.37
